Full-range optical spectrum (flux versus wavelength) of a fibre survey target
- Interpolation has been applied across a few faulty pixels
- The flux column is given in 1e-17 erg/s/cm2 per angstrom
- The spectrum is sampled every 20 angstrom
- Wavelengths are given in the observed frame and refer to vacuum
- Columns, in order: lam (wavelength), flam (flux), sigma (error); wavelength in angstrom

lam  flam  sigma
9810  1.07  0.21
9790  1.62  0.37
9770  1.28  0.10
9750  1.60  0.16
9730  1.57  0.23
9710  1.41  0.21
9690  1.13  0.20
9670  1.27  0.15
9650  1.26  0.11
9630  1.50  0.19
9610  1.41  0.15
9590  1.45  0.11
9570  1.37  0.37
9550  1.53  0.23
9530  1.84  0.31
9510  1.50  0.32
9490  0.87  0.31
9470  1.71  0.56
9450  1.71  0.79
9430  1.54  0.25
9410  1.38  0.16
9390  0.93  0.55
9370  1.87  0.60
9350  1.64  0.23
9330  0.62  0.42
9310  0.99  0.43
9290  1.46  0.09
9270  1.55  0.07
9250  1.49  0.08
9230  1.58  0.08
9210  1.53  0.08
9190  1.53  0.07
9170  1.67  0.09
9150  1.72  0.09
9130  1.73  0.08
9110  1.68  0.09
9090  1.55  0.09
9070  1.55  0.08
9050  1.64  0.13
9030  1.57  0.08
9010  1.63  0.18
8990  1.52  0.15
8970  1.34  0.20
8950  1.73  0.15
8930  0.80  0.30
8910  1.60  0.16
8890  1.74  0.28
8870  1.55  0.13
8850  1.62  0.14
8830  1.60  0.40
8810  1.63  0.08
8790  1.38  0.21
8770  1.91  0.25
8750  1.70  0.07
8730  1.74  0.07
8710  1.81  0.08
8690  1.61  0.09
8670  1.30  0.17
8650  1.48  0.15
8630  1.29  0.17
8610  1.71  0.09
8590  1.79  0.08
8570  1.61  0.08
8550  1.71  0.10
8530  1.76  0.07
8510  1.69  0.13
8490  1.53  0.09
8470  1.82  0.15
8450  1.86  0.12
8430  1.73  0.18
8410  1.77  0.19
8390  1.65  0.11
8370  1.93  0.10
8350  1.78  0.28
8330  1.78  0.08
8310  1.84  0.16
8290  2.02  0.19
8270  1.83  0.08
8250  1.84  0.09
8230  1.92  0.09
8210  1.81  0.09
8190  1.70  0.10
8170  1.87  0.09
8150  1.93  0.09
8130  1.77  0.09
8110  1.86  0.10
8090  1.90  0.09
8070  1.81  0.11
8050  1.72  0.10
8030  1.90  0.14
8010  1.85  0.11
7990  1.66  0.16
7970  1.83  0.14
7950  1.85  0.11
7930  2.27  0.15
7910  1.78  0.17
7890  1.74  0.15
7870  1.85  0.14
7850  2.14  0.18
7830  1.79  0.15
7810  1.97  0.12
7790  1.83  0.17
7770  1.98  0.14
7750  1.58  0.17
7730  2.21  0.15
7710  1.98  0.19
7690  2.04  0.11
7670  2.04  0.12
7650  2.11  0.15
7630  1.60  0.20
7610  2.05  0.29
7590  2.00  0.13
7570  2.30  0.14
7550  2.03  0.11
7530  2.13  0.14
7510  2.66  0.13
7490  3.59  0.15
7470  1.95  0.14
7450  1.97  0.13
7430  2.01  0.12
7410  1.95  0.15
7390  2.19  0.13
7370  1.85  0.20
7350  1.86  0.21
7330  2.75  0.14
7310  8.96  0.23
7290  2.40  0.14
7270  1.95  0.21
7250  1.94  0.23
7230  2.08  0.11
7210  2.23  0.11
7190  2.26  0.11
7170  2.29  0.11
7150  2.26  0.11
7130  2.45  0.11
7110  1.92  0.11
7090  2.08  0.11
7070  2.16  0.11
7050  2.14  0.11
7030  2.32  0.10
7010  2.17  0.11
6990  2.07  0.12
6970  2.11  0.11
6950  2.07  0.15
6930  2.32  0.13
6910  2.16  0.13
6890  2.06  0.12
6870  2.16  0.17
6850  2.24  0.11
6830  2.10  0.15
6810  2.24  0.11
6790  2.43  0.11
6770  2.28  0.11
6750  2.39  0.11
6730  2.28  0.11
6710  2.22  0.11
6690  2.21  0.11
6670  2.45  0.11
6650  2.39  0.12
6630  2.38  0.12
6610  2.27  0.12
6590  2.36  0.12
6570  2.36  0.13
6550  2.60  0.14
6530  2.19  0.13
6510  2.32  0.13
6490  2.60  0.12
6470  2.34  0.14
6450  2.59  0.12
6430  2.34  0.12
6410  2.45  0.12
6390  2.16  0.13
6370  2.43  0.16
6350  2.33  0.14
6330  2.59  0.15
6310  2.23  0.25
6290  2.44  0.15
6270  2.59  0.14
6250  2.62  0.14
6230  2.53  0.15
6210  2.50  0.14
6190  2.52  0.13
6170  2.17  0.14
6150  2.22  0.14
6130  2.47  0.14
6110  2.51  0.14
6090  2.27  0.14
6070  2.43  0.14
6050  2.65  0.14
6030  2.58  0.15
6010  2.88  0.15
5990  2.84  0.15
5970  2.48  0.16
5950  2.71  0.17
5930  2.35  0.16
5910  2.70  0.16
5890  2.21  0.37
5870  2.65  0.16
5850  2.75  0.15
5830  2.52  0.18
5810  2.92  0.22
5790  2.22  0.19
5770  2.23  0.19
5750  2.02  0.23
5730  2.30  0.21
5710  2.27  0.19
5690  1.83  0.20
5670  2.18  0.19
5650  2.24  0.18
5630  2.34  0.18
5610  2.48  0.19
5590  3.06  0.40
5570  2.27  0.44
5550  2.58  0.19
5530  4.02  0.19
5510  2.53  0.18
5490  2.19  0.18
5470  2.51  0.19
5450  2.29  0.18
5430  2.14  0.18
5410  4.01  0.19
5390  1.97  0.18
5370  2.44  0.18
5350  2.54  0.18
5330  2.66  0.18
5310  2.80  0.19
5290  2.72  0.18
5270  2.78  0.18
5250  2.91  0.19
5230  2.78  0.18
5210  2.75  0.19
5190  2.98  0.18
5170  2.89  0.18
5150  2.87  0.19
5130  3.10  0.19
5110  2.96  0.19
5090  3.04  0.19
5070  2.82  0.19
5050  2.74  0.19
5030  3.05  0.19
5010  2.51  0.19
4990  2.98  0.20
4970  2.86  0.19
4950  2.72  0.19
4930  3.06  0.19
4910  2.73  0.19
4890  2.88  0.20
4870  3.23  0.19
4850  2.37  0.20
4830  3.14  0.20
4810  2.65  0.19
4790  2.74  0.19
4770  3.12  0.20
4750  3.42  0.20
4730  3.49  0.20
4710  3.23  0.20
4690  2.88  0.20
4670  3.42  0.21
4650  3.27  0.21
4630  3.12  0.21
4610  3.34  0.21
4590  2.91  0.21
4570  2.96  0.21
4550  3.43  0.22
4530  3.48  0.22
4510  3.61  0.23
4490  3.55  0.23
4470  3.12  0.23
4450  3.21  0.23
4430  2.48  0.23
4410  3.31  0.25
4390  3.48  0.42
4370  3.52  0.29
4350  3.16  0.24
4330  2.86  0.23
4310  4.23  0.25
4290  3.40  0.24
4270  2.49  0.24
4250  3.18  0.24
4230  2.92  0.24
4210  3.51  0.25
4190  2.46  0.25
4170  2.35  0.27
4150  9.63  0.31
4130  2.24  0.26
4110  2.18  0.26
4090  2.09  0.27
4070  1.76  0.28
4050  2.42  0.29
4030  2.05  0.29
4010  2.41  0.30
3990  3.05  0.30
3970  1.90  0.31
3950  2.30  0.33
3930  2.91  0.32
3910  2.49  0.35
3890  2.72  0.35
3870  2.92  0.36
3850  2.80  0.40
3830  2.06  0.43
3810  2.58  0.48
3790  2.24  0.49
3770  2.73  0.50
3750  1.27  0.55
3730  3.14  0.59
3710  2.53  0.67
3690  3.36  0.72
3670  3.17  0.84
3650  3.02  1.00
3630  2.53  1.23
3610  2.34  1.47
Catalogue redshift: 0.114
